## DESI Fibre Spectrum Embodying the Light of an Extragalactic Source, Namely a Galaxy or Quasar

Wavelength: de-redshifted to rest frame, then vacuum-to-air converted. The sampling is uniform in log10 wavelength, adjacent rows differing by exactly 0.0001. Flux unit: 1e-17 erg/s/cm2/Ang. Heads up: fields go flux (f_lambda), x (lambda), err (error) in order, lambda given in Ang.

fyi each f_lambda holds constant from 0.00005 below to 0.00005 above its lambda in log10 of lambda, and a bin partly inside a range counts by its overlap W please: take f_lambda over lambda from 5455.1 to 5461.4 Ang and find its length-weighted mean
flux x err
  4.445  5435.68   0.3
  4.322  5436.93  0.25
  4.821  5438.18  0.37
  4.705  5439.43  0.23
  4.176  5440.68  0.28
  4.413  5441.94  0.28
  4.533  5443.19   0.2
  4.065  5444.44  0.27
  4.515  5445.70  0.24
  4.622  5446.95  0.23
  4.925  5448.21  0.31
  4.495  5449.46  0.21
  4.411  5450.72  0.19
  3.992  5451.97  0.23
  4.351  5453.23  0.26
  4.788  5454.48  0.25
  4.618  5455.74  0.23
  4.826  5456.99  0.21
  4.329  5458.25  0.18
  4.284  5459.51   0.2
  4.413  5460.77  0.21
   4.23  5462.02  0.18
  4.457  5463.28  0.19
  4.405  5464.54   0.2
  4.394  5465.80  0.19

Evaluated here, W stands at 4.49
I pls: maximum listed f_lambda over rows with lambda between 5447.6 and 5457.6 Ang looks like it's 4.925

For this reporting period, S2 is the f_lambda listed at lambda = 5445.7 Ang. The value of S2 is 4.515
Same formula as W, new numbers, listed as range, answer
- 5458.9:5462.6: 4.32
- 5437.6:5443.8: 4.53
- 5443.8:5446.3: 4.28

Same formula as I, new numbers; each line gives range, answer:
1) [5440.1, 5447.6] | 4.622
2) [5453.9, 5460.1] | 4.826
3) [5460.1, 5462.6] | 4.413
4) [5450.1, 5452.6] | 4.411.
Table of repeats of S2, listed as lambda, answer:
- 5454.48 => 4.788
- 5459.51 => 4.284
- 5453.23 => 4.351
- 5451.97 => 3.992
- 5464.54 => 4.405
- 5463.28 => 4.457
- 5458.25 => 4.329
